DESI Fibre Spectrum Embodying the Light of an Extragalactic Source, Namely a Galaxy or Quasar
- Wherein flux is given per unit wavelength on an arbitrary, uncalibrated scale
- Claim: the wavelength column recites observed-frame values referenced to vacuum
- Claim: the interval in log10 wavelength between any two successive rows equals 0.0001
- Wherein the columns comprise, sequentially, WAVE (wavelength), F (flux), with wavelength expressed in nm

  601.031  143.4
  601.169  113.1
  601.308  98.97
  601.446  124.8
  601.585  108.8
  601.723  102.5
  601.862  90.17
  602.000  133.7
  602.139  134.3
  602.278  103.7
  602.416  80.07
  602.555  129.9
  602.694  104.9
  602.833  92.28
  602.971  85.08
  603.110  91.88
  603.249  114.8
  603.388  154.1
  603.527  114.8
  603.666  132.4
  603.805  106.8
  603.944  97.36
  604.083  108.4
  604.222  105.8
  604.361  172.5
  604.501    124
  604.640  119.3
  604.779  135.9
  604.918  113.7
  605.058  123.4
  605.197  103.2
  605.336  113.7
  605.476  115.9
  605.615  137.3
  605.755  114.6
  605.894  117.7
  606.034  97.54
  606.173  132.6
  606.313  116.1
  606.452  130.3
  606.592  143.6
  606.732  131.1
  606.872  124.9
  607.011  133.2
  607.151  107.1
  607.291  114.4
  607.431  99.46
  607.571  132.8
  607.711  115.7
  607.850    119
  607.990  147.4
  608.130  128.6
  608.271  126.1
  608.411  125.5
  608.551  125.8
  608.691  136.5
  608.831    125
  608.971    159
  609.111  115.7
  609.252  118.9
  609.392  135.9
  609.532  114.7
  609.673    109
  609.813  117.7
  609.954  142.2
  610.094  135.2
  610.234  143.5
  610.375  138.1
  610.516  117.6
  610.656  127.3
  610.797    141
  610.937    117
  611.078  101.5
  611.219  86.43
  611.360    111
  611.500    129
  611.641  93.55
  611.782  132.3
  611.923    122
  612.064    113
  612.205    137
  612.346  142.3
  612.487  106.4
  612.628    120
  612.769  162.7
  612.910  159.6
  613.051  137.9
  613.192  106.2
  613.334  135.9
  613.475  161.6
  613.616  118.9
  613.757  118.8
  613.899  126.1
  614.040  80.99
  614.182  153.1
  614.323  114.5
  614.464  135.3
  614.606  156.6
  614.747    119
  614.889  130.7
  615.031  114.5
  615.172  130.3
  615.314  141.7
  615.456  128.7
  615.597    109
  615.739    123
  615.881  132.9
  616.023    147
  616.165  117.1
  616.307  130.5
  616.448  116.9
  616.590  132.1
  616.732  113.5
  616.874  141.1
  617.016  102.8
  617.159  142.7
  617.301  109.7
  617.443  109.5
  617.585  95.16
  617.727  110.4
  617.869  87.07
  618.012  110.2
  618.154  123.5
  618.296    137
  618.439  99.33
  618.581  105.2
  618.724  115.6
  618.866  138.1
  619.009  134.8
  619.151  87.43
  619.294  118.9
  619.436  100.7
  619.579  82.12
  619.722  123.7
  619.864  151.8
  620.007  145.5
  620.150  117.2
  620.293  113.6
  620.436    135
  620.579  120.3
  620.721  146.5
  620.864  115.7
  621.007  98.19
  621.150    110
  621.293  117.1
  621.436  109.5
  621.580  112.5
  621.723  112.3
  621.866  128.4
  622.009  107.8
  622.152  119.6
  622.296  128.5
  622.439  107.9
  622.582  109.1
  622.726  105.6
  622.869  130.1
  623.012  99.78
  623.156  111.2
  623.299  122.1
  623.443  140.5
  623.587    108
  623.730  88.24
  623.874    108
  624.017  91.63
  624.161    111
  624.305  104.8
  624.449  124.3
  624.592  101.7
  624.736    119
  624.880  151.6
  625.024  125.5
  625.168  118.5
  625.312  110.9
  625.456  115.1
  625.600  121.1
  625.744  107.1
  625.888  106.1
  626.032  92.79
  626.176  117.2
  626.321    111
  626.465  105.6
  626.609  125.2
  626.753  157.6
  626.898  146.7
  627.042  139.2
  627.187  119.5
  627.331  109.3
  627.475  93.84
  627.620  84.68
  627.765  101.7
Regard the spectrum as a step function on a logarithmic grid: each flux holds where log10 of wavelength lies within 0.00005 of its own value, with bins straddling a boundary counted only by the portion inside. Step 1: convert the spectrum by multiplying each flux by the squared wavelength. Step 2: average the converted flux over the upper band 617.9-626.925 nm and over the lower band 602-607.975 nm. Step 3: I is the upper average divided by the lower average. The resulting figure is 1.04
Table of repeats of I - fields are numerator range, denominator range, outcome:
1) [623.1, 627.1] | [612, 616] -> 0.94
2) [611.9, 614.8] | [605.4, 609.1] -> 1.06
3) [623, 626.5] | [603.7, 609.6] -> 0.97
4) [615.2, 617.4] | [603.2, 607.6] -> 1.07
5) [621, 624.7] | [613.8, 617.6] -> 0.92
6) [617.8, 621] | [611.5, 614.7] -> 0.94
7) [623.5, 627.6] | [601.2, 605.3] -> 1.08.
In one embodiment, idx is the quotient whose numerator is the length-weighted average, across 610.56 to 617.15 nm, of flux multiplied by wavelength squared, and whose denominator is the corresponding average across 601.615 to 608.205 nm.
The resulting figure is 1.1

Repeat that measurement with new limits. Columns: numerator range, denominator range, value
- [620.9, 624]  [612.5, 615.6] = 0.89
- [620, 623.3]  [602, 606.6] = 1.06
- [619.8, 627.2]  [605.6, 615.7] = 0.98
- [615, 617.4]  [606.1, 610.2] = 1.02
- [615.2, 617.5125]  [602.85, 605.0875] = 1.10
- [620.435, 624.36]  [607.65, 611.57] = 0.95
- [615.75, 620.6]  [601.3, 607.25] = 1.06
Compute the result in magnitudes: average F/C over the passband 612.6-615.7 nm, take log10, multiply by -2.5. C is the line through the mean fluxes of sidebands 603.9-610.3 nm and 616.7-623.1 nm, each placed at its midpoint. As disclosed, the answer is -0.09 mag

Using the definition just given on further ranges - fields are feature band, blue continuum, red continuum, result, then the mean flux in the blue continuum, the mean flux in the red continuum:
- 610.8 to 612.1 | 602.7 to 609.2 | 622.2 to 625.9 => 0.05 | 121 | 114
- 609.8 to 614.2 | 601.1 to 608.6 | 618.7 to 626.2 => -0.08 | 118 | 116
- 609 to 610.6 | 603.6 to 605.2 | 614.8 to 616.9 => -0.03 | 121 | 127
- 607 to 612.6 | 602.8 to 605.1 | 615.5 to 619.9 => -0.05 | 118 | 118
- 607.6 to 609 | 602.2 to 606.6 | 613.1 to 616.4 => -0.08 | 116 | 127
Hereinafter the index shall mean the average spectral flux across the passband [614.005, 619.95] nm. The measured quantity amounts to 121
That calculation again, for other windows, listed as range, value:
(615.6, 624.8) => 116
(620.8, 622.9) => 114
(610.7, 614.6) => 125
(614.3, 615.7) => 128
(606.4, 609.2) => 127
